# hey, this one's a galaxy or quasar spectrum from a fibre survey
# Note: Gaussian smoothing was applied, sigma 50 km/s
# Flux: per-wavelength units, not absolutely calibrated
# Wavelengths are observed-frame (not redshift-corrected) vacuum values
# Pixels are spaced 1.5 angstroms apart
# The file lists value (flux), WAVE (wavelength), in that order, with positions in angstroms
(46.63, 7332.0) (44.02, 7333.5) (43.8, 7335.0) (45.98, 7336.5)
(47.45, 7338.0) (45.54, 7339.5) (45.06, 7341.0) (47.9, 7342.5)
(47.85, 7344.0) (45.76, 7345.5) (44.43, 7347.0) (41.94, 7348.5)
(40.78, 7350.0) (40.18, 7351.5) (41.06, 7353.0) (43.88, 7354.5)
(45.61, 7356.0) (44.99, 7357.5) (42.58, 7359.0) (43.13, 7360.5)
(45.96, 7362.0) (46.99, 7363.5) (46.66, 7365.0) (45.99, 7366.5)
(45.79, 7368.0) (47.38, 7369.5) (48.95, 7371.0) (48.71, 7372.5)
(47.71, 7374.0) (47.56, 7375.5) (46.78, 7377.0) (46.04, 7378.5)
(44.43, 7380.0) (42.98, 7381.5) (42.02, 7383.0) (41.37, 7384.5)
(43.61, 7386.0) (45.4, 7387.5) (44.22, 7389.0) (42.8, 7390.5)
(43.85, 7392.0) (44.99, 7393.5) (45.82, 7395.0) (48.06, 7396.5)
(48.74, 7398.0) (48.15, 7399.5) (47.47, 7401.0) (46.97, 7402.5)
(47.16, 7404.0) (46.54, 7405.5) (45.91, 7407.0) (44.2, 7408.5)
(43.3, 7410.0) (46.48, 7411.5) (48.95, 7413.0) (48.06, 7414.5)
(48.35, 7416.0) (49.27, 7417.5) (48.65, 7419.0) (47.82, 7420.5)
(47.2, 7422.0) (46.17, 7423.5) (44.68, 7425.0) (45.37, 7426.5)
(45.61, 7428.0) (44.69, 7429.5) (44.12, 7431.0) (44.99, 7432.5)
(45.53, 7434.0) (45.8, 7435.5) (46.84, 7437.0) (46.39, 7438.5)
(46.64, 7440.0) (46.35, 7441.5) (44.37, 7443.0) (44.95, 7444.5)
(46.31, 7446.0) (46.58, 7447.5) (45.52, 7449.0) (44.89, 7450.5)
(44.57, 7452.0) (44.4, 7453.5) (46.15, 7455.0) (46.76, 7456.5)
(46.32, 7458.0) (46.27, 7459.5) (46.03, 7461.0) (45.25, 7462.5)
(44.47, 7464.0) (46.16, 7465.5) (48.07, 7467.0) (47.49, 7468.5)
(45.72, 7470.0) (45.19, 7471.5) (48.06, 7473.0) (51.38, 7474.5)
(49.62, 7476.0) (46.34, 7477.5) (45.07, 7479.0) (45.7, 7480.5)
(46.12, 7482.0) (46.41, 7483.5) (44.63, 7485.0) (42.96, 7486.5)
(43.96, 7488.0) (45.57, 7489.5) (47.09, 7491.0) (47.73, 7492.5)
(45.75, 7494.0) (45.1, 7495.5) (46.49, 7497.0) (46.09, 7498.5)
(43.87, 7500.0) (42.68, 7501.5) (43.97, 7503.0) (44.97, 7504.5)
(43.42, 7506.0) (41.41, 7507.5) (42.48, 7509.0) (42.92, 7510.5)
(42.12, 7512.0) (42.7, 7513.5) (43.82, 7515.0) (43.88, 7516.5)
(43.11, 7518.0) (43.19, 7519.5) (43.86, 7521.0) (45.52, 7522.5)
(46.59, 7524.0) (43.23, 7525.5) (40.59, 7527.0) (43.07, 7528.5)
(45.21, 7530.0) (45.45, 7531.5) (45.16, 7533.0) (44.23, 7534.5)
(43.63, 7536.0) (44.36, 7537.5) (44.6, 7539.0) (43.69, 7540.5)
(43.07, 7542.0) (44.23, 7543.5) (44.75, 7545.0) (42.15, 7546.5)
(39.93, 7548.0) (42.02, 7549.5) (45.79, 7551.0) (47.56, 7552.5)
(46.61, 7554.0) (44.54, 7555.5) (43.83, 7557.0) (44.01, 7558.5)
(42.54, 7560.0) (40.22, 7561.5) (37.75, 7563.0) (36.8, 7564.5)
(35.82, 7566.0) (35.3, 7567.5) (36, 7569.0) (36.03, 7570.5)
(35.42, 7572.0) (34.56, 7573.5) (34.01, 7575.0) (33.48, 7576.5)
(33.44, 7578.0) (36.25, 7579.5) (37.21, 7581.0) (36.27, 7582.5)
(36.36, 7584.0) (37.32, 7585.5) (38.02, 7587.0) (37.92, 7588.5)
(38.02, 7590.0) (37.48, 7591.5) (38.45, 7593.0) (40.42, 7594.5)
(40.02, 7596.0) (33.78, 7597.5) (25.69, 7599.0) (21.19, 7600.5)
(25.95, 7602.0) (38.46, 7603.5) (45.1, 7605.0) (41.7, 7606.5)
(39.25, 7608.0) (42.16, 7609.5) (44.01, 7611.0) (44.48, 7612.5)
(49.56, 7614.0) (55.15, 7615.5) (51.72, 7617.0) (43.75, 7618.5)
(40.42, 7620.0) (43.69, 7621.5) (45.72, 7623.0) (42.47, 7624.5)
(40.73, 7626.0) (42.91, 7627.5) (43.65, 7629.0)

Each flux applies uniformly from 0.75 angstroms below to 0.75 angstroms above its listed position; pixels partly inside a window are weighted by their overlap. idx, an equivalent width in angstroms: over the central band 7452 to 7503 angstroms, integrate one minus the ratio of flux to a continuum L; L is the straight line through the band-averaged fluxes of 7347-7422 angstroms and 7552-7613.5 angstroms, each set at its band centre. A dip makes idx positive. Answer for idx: -4.8 angstroms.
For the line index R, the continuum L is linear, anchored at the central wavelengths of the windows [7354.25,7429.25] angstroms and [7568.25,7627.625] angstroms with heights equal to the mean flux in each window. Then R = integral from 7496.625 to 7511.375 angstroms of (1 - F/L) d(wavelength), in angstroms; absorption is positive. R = -0.6 angstroms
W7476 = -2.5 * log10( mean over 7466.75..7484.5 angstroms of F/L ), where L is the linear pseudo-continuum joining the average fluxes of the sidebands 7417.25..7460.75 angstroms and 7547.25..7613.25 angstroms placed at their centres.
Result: -0.07 mag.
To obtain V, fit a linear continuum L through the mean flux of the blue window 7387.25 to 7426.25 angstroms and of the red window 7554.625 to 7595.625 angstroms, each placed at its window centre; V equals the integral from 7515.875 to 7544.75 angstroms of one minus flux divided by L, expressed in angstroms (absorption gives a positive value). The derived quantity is -2.9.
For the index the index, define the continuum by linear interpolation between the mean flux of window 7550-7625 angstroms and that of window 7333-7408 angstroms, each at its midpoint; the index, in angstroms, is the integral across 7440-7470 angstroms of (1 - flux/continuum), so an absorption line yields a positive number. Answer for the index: -2.0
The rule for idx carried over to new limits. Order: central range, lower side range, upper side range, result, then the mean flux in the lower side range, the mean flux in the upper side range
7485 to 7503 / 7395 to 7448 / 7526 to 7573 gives -0.5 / 46.5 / 42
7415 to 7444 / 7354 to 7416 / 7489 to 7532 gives -0.7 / 45.8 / 44.2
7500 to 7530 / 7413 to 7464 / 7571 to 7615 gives -1.2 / 46.1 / 37.2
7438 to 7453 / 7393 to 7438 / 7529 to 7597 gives -0.1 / 46.5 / 40.2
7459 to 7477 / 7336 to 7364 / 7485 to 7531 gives -1.1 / 44.5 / 44.1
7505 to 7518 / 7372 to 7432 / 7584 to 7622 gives -0.1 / 46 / 39.7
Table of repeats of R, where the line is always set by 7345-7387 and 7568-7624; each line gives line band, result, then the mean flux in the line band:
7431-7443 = -0.8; 45.8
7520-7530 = -0.8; 43.9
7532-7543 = -1.1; 44.1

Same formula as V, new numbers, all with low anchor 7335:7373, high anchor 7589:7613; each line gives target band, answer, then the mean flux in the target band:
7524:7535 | -1.3 angstroms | 44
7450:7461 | -1.0 angstroms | 45.7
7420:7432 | -0.8 angstroms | 45.6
